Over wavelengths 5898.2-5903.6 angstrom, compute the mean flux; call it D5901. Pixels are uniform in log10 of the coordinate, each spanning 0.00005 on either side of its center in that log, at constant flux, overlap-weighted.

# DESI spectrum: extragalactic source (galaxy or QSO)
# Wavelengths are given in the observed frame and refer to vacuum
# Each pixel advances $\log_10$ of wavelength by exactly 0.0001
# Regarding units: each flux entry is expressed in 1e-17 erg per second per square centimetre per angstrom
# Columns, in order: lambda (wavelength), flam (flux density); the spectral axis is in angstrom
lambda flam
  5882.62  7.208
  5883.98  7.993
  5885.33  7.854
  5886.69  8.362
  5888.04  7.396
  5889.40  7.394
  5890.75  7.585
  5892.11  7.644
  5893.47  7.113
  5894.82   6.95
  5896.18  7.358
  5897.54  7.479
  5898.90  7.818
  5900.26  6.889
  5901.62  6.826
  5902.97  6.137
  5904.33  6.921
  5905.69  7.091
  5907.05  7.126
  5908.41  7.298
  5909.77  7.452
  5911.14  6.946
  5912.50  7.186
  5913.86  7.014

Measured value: 6.93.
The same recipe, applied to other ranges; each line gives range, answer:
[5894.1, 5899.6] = 7.4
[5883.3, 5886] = 7.93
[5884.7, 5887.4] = 8.11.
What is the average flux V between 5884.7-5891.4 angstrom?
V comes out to 7.72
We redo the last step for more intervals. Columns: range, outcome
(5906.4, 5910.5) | 7.28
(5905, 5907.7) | 7.11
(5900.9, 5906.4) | 6.76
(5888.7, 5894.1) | 7.43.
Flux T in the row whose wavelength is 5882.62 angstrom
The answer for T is 7.208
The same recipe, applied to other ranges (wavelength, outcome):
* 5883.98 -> 7.993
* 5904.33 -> 6.921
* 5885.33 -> 7.854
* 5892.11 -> 7.644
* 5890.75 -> 7.585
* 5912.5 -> 7.186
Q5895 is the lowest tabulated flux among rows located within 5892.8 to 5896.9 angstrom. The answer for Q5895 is 6.95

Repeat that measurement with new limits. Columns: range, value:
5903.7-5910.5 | 6.921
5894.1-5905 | 6.137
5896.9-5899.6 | 7.479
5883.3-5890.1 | 7.394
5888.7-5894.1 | 7.113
